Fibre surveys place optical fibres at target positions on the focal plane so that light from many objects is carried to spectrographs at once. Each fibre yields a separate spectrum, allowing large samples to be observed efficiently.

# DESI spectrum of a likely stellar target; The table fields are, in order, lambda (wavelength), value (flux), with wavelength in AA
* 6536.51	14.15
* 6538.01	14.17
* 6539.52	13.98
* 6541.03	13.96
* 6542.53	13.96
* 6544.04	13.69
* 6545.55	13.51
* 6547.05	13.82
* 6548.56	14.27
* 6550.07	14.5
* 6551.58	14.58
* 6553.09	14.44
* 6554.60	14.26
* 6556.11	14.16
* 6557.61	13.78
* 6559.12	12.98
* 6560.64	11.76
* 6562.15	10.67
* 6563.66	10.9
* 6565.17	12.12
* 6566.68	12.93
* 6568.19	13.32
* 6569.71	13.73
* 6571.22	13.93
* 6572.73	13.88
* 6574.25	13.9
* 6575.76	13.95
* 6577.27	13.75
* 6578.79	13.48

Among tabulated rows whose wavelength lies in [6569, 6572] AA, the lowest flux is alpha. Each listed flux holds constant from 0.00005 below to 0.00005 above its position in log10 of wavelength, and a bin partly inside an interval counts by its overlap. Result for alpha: 13.73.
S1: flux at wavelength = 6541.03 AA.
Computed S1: 13.96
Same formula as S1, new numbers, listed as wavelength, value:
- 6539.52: 13.98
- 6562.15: 10.67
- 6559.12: 12.98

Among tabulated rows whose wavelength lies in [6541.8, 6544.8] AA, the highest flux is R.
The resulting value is 13.96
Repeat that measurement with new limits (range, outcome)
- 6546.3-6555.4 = 14.58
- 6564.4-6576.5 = 13.95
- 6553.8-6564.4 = 14.26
